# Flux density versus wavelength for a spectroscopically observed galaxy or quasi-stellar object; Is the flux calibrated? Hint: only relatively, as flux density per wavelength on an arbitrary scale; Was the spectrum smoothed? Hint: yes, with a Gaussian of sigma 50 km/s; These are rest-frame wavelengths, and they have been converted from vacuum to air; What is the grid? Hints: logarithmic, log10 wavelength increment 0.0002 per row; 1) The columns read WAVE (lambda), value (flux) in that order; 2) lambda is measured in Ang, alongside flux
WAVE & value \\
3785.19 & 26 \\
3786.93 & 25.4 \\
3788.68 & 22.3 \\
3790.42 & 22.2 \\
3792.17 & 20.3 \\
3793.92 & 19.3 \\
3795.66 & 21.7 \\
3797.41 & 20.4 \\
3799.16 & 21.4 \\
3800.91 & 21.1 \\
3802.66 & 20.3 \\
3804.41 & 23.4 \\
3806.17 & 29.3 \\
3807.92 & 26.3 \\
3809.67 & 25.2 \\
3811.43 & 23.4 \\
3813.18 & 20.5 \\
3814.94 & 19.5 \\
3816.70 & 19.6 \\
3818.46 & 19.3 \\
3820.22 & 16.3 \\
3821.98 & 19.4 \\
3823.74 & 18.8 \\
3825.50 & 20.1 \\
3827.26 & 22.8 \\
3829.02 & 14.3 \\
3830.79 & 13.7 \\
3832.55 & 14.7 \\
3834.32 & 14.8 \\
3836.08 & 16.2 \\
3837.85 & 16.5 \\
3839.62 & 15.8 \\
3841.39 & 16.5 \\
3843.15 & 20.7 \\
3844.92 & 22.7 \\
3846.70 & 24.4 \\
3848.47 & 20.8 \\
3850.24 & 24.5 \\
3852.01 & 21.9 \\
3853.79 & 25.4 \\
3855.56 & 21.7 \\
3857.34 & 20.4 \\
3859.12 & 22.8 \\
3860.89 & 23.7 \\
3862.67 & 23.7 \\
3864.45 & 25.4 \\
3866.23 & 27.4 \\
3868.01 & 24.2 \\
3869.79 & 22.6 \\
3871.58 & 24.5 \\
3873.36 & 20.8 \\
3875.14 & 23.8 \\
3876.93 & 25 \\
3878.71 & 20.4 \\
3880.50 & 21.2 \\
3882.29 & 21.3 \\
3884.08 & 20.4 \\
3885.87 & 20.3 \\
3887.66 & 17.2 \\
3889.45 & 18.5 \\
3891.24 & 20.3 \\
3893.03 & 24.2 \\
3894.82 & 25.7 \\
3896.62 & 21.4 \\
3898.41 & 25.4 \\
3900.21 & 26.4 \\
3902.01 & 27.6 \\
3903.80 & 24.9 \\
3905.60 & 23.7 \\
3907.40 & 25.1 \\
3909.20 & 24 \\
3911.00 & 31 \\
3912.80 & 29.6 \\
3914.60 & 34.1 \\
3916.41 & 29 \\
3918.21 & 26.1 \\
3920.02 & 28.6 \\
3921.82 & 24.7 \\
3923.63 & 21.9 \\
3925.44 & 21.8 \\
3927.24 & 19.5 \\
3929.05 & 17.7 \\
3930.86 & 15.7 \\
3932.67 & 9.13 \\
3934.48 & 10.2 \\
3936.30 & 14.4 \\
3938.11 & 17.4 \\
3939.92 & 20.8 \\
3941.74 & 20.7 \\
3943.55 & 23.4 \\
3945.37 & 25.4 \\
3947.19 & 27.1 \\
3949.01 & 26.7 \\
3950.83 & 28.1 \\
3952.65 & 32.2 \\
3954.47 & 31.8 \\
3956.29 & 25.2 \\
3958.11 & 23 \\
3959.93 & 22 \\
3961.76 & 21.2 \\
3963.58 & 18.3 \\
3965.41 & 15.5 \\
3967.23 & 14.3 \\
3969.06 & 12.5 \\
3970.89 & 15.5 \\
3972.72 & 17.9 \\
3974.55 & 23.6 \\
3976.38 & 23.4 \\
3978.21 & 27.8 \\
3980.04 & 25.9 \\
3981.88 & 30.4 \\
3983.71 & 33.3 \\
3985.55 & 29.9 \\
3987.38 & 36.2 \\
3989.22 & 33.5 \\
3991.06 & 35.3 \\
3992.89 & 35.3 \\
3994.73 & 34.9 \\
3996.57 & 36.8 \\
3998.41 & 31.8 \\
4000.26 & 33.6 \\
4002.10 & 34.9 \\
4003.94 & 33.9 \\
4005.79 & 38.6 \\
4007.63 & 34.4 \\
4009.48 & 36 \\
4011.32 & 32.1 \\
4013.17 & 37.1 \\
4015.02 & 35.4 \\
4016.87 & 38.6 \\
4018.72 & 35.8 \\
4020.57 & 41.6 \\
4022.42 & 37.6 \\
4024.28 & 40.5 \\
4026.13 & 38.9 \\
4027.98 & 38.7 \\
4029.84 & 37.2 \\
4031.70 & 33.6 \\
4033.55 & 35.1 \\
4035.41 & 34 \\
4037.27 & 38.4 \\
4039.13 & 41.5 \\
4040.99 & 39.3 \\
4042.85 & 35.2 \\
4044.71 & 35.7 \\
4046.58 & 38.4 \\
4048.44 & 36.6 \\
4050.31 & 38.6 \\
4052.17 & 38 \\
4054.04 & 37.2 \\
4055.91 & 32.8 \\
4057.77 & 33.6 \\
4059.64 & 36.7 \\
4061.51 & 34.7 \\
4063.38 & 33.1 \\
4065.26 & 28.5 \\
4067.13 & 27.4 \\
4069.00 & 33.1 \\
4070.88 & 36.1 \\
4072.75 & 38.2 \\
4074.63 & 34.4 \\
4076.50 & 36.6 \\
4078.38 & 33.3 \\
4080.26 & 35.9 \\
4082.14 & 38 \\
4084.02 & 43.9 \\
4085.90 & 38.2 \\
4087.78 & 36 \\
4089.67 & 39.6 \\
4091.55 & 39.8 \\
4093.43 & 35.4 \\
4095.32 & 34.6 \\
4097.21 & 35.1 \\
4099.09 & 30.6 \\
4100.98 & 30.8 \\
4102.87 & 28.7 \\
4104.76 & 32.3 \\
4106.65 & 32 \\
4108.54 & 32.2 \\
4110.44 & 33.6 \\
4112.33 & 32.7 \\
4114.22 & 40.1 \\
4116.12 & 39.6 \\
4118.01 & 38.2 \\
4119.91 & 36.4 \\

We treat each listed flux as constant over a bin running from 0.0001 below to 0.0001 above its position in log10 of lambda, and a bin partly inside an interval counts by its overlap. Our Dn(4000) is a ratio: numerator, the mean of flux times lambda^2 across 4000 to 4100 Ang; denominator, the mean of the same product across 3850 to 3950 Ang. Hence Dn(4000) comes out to 1.7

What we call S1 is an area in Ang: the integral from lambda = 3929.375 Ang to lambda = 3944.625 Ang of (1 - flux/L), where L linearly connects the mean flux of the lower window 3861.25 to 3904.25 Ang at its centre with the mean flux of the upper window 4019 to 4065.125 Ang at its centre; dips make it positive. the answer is 6.1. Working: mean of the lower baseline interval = 23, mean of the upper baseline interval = 36.8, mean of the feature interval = 16.6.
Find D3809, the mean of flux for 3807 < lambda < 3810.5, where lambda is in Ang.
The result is 25.9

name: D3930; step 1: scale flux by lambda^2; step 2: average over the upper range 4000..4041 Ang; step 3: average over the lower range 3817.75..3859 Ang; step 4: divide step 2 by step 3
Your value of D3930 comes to 2.09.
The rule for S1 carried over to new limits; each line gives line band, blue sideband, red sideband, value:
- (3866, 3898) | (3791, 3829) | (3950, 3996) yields 1.62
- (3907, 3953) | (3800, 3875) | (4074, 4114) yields 5.22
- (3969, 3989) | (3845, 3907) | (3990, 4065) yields 3.82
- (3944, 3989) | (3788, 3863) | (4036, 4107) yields 7.03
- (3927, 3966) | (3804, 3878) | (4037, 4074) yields 9.82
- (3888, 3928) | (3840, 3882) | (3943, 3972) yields -4.29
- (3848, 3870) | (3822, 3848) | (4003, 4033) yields -3.15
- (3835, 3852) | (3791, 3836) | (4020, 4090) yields 1.83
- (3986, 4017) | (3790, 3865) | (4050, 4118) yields -4.69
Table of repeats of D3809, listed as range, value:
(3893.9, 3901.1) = 24.7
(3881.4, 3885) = 20.8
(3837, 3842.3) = 16.3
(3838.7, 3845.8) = 18.9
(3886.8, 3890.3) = 17.9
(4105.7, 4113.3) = 32.7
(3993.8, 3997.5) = 35.8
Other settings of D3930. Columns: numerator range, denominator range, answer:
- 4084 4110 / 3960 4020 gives 1.23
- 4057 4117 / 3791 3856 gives 1.96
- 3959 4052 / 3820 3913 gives 1.59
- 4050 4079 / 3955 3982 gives 1.72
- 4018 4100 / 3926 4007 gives 1.51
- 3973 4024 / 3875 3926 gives 1.45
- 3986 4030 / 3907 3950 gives 1.66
